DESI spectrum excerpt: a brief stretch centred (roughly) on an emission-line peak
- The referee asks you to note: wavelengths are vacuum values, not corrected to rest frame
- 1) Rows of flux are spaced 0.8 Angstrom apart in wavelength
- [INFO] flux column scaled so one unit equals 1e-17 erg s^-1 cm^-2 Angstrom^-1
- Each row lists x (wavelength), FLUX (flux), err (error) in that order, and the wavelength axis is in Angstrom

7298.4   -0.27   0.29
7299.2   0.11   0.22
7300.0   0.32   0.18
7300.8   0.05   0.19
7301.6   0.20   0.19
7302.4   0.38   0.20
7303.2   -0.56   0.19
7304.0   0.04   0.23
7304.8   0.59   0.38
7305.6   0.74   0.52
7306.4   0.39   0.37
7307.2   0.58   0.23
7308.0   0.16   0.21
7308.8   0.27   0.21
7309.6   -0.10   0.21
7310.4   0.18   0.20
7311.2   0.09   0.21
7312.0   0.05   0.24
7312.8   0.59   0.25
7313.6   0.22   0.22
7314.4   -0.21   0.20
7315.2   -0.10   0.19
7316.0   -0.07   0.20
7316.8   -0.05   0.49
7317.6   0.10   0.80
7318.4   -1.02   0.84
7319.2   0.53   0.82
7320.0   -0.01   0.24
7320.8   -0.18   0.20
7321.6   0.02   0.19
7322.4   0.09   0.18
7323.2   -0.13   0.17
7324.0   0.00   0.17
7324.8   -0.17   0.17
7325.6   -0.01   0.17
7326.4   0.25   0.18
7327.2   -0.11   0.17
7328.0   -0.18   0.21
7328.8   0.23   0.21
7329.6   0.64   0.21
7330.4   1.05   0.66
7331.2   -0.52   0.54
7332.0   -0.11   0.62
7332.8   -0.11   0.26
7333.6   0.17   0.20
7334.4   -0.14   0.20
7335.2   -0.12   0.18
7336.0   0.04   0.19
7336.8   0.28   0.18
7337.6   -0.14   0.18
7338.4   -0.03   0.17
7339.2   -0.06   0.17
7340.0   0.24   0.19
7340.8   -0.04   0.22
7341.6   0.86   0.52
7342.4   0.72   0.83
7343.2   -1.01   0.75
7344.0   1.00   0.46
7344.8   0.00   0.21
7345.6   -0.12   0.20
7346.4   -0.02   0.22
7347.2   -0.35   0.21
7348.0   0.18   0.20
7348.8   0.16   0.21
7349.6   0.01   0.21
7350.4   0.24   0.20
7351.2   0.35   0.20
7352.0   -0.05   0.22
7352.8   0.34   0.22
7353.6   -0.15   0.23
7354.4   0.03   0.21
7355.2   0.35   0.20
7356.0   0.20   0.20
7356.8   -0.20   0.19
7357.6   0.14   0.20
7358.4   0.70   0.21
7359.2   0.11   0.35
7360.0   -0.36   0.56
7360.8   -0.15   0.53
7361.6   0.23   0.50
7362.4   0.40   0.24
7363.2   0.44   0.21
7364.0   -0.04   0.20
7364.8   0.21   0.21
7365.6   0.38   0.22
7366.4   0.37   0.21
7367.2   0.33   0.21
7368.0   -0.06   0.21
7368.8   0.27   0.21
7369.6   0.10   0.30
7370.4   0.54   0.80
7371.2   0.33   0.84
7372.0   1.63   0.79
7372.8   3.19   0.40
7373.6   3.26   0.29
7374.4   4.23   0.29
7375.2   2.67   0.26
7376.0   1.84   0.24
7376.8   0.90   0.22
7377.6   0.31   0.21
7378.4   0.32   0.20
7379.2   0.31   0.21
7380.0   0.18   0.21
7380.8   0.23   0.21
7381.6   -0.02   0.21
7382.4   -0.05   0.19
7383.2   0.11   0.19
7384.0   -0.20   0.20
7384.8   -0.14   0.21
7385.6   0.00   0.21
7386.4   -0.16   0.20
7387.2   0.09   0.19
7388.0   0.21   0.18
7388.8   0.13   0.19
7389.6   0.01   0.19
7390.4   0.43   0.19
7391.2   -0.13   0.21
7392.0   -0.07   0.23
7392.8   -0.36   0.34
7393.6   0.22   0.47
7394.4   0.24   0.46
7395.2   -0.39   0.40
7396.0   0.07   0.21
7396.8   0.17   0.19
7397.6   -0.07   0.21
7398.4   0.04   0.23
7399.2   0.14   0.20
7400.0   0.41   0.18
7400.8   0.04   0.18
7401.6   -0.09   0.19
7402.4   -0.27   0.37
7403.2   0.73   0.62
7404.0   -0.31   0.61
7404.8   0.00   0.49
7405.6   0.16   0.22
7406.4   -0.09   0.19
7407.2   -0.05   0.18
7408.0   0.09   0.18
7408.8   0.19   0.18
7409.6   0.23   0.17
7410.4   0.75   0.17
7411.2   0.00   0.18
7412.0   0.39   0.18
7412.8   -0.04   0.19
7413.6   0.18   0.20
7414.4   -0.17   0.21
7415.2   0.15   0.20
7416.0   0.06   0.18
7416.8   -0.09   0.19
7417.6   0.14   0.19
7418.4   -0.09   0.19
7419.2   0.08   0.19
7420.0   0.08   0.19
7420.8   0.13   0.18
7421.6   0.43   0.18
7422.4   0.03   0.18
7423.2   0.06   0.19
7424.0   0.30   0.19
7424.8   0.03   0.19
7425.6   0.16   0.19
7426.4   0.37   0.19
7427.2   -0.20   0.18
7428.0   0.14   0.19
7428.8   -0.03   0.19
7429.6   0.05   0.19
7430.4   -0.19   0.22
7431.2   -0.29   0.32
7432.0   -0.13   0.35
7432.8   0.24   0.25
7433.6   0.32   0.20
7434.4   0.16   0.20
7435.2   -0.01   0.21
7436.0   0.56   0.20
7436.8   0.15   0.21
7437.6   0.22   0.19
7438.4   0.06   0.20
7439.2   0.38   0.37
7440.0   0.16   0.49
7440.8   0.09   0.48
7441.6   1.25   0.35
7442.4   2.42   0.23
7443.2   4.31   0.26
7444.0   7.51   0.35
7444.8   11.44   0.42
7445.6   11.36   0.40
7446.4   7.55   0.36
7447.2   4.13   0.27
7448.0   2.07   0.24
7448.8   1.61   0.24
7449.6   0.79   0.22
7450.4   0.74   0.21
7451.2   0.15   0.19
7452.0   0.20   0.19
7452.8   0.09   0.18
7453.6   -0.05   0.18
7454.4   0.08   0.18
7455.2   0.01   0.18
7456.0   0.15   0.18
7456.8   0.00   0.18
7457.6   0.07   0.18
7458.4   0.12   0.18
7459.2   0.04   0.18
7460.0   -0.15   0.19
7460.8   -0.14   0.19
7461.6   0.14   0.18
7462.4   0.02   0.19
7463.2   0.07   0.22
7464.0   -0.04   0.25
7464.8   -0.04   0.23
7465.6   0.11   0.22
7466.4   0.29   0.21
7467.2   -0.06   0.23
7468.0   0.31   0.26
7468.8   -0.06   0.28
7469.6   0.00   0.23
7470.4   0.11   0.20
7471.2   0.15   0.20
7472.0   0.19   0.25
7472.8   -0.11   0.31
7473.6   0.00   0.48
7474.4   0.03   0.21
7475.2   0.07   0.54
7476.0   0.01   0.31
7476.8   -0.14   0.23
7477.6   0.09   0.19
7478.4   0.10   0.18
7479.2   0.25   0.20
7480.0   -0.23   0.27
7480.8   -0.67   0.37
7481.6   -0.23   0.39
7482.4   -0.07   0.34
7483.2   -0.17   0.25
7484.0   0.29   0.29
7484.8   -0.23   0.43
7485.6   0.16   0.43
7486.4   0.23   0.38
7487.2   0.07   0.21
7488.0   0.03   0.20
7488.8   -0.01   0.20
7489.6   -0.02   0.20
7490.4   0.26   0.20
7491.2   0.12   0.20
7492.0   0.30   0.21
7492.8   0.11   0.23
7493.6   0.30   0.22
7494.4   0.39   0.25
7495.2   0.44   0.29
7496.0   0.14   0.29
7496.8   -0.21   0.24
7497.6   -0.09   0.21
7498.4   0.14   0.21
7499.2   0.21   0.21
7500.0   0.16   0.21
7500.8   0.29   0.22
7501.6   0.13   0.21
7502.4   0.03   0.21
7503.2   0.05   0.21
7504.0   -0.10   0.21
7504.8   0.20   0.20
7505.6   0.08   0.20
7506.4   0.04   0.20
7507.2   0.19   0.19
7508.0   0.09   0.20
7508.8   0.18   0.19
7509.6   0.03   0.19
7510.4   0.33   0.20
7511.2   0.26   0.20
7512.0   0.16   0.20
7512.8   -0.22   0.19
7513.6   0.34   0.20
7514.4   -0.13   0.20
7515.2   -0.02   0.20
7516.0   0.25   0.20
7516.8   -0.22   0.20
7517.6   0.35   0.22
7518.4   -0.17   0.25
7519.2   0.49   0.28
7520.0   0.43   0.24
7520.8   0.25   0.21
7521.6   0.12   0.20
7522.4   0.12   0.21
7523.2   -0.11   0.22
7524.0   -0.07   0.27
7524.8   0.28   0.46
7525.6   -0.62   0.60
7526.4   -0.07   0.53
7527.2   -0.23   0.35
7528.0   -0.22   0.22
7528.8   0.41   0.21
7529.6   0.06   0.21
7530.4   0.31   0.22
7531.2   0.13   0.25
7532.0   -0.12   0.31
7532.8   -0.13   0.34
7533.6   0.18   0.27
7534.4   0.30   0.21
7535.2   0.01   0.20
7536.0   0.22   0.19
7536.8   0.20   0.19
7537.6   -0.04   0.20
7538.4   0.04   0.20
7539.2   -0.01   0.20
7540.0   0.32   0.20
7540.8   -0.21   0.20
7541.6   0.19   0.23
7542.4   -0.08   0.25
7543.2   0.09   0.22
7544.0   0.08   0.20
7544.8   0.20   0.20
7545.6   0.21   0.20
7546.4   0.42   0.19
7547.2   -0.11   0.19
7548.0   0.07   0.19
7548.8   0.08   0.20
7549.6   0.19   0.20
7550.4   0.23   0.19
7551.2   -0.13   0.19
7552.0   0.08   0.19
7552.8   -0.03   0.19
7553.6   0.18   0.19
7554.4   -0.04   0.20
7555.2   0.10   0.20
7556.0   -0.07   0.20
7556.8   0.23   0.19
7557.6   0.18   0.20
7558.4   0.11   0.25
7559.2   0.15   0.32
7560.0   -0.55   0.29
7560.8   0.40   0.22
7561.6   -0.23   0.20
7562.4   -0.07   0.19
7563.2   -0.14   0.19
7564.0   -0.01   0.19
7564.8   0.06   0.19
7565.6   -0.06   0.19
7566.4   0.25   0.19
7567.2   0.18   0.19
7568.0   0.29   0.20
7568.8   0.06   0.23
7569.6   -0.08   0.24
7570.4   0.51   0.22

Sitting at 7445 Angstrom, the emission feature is [O III]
